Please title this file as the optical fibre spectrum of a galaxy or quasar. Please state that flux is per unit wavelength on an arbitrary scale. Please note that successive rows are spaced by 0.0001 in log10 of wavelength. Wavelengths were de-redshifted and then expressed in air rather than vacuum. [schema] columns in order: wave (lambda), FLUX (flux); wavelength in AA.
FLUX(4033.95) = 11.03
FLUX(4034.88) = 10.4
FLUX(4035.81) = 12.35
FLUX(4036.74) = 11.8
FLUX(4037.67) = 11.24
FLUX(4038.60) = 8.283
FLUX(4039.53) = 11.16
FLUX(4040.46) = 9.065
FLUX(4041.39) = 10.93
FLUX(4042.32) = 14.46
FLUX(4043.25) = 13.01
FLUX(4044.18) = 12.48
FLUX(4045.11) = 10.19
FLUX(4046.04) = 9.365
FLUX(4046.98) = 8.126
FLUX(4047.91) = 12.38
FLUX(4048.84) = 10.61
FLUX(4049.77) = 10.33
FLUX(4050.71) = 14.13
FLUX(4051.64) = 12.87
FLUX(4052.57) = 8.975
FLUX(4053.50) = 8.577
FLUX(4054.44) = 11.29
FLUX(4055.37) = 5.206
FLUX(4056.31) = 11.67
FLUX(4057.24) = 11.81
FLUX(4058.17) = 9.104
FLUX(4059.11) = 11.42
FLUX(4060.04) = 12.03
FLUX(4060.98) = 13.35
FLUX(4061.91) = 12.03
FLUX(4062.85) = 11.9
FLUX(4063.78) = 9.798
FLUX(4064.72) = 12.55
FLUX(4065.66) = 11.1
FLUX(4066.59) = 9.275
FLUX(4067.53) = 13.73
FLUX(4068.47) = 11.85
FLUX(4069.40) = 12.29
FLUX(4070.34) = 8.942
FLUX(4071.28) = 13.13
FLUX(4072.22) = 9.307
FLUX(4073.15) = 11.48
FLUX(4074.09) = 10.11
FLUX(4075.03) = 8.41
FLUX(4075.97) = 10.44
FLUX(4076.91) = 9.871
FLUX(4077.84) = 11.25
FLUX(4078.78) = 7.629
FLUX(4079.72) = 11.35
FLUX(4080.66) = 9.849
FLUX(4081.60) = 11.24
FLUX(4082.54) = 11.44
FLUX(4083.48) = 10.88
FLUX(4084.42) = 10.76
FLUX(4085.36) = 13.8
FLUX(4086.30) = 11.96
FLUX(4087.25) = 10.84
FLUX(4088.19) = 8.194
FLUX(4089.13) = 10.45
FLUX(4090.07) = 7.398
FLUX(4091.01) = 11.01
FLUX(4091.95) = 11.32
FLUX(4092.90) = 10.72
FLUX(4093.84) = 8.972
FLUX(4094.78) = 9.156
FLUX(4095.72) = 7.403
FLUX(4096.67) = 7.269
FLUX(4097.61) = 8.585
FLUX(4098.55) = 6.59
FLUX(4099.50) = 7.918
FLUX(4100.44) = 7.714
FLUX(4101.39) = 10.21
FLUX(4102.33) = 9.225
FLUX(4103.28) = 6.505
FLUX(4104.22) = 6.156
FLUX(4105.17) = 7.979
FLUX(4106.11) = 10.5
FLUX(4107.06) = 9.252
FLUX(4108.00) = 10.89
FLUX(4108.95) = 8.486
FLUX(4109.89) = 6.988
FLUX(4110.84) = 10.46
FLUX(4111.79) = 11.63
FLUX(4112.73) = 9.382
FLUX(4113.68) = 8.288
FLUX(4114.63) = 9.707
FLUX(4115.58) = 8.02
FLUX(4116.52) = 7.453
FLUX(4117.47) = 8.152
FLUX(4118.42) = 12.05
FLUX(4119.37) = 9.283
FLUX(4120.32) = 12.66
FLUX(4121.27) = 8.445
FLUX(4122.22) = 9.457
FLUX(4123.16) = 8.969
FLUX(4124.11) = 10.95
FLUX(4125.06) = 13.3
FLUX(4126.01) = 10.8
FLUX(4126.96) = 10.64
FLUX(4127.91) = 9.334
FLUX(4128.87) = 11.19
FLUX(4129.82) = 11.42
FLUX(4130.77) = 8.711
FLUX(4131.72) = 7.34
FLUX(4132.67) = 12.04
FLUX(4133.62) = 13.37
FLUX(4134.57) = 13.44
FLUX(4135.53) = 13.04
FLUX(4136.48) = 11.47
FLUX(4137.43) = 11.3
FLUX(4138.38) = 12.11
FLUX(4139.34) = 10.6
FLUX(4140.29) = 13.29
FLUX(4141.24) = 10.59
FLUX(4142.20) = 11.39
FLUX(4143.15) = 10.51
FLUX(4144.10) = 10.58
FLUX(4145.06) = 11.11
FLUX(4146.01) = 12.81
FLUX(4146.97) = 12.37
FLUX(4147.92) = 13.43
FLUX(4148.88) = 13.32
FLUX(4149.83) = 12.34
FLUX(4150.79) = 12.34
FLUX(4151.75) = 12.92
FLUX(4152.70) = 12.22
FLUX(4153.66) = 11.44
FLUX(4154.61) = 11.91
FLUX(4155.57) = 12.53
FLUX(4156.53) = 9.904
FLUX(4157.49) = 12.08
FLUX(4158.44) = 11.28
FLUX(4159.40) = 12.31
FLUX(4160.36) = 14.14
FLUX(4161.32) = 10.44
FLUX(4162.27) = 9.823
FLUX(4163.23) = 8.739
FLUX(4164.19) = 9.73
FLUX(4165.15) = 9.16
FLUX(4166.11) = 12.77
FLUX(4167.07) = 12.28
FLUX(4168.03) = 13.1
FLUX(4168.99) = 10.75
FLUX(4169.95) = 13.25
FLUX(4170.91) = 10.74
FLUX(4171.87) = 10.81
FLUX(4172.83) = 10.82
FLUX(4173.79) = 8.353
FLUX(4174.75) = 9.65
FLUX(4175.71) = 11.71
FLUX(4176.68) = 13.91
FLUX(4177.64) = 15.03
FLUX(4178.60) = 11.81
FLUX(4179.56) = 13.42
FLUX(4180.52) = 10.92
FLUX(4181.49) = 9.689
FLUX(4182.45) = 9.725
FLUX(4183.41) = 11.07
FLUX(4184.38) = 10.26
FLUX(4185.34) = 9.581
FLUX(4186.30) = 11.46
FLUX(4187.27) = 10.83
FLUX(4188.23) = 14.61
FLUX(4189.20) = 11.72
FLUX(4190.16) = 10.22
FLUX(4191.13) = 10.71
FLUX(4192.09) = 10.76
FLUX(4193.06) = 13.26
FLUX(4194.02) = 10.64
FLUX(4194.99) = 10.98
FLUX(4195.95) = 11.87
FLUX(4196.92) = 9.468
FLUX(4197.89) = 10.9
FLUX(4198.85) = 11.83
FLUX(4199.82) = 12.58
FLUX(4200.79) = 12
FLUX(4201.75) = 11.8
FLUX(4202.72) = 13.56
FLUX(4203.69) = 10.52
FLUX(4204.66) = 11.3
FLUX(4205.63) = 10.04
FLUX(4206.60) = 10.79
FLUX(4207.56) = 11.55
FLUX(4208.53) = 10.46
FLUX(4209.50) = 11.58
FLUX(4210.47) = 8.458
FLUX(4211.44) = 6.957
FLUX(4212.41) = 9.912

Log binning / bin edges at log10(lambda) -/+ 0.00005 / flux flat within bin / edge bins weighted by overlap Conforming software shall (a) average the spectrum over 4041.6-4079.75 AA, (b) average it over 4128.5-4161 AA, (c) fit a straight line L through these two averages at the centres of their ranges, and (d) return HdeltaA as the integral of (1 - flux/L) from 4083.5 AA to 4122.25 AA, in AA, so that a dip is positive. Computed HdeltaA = 6.9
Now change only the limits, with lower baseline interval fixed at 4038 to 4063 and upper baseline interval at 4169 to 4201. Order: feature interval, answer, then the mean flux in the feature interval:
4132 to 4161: -2.12 AA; 12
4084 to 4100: 2.17 AA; 9.54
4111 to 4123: 1.69 AA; 9.56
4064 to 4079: 0.31 AA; 10.7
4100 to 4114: 2.74 AA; 8.92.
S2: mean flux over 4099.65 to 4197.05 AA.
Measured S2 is 10.9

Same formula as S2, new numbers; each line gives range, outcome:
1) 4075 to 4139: 9.91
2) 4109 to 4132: 9.77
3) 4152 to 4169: 11.4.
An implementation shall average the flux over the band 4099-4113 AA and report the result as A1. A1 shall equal 8.88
